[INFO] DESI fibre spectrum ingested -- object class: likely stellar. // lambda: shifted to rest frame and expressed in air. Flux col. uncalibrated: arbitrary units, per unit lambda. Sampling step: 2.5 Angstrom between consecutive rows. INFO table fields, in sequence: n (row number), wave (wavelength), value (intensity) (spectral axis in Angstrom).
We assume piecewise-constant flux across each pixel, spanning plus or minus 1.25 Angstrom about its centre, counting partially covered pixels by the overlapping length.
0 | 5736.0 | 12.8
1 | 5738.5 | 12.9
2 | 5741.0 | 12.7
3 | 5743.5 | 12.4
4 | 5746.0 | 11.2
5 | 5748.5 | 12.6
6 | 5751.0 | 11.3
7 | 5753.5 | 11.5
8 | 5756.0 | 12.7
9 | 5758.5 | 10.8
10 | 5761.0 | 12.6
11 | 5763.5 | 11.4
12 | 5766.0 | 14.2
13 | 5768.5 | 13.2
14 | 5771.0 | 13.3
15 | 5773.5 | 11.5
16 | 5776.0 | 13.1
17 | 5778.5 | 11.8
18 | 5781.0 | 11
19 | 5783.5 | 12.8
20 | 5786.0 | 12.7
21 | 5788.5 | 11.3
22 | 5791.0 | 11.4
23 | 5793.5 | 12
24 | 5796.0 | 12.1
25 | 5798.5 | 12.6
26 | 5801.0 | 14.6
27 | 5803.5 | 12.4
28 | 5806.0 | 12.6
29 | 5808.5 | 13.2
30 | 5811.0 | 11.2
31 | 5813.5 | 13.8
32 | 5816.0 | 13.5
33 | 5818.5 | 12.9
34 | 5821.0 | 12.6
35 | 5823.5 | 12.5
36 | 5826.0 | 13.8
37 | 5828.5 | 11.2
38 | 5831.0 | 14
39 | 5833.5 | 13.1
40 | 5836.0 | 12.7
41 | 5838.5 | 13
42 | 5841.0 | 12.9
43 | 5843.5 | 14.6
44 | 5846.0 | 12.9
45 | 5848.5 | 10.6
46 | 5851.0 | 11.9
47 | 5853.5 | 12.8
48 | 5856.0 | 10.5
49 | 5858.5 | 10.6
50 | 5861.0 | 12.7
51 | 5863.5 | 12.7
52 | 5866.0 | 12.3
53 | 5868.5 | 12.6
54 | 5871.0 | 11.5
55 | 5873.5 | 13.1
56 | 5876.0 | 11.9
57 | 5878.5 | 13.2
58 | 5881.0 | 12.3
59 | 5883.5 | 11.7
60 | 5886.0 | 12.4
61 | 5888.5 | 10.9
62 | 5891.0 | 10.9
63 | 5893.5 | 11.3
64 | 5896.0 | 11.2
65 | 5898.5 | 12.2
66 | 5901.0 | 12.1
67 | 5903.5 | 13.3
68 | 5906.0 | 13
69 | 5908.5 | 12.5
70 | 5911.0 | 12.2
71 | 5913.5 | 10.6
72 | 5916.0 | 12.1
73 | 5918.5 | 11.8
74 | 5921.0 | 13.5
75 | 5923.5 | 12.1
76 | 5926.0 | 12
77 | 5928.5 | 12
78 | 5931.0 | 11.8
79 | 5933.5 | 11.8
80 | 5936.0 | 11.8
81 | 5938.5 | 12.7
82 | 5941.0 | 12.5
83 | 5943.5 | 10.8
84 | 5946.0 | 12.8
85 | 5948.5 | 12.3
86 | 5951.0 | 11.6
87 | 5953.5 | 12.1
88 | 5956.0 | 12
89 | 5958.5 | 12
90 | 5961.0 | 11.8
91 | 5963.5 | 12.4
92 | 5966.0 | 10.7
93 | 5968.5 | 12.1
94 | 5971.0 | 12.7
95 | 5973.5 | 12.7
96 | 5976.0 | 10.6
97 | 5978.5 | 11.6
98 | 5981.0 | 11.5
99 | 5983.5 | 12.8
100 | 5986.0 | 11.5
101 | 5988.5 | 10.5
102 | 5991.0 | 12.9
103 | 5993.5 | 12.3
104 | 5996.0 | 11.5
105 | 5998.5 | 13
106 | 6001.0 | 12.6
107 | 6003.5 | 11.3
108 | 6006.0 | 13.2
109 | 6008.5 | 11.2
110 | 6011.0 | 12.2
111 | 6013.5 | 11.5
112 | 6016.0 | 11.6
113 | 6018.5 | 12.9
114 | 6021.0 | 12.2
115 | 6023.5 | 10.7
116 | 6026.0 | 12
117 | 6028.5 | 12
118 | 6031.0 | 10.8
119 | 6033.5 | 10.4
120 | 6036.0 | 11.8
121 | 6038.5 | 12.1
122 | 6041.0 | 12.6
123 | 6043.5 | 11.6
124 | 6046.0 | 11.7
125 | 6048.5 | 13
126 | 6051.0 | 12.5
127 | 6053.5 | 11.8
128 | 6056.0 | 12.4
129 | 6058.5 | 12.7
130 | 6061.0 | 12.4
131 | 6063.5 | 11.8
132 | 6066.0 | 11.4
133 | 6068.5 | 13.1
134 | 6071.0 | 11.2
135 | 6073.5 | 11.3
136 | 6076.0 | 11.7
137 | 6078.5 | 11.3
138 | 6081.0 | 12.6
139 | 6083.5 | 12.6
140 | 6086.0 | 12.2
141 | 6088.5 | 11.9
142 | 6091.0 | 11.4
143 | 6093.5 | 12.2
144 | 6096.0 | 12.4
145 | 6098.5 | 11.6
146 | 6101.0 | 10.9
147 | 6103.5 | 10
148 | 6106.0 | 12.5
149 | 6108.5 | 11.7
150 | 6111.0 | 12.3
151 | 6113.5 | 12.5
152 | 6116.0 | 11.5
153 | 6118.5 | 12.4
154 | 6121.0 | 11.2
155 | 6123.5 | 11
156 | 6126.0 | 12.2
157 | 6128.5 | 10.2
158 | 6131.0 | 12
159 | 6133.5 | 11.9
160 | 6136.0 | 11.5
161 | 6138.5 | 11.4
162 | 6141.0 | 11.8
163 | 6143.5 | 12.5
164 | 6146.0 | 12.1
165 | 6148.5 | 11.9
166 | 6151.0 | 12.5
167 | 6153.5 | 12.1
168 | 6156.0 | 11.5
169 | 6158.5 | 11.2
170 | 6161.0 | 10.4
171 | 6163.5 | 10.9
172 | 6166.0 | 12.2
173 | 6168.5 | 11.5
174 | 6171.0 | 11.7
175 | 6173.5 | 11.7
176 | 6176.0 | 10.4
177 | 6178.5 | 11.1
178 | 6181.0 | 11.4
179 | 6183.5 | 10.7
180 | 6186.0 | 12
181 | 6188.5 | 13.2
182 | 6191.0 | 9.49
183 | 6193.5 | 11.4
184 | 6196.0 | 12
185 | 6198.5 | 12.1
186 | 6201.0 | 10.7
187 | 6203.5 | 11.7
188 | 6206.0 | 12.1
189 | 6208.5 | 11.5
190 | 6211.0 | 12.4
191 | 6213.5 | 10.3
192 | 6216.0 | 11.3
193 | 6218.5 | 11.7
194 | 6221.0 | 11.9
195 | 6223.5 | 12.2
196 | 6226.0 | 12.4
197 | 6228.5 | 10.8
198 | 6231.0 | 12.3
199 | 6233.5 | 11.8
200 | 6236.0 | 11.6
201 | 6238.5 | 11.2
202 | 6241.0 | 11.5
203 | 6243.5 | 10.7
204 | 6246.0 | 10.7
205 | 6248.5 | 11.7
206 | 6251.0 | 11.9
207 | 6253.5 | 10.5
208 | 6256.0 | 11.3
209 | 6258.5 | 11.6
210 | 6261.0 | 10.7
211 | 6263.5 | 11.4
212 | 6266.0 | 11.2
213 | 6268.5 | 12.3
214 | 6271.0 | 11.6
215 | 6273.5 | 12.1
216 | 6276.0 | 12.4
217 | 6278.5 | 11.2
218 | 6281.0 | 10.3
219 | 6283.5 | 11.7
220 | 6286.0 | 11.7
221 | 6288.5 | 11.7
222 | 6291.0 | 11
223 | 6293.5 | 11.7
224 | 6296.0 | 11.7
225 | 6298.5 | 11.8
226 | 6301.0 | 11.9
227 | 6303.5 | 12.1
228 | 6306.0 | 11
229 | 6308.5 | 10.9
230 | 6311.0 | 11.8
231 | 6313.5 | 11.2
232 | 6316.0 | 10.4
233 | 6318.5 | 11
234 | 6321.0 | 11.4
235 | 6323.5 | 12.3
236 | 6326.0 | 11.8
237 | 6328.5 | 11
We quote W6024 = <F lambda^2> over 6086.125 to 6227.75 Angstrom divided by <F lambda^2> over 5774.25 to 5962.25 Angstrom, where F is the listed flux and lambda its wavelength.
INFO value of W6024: 1.04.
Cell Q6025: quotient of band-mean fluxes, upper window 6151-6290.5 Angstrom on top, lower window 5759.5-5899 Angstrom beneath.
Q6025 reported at 0.9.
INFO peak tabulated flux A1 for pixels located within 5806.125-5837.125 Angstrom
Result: 14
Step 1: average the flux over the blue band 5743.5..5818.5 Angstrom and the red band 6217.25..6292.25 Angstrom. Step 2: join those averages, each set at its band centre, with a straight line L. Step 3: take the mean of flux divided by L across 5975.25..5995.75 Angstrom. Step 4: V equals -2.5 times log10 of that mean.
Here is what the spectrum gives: 0.02 mag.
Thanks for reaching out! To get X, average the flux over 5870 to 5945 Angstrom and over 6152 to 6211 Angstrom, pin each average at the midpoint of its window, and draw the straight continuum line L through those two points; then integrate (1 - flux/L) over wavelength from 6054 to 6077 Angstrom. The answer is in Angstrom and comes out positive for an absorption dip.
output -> -0.6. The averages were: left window 12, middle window 12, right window 11.5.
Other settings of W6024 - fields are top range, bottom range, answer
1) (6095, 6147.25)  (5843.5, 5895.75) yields 1.06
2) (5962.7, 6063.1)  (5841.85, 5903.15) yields 1.04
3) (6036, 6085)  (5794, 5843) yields 1.02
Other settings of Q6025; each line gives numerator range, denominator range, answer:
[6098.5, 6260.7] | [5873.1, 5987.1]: 0.96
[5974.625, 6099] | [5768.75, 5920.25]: 0.97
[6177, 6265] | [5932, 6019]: 0.96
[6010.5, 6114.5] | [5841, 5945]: 0.98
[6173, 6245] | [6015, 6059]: 0.96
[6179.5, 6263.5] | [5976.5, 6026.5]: 0.96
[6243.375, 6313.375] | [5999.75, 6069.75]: 0.96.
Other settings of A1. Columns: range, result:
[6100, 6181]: 12.5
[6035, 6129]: 13.1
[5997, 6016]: 13.2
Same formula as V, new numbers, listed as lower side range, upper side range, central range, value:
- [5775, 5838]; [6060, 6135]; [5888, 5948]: 0.024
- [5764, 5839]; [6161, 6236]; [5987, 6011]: 0.003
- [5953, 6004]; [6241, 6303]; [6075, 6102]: -0.013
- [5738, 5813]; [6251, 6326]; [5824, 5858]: -0.032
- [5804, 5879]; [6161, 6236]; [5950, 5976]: 0.023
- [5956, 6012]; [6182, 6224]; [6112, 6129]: 0.006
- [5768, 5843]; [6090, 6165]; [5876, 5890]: 0.031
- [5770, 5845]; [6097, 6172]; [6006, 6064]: 0.001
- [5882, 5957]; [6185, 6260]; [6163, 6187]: 0.022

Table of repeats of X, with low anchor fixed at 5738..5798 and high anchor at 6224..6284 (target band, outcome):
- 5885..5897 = 0.7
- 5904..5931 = -0.5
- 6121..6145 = 0.1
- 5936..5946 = -0.1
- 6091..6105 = 0.3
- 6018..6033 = 0.2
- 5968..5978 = -0.1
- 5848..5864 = 0.5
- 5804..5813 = -0.3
